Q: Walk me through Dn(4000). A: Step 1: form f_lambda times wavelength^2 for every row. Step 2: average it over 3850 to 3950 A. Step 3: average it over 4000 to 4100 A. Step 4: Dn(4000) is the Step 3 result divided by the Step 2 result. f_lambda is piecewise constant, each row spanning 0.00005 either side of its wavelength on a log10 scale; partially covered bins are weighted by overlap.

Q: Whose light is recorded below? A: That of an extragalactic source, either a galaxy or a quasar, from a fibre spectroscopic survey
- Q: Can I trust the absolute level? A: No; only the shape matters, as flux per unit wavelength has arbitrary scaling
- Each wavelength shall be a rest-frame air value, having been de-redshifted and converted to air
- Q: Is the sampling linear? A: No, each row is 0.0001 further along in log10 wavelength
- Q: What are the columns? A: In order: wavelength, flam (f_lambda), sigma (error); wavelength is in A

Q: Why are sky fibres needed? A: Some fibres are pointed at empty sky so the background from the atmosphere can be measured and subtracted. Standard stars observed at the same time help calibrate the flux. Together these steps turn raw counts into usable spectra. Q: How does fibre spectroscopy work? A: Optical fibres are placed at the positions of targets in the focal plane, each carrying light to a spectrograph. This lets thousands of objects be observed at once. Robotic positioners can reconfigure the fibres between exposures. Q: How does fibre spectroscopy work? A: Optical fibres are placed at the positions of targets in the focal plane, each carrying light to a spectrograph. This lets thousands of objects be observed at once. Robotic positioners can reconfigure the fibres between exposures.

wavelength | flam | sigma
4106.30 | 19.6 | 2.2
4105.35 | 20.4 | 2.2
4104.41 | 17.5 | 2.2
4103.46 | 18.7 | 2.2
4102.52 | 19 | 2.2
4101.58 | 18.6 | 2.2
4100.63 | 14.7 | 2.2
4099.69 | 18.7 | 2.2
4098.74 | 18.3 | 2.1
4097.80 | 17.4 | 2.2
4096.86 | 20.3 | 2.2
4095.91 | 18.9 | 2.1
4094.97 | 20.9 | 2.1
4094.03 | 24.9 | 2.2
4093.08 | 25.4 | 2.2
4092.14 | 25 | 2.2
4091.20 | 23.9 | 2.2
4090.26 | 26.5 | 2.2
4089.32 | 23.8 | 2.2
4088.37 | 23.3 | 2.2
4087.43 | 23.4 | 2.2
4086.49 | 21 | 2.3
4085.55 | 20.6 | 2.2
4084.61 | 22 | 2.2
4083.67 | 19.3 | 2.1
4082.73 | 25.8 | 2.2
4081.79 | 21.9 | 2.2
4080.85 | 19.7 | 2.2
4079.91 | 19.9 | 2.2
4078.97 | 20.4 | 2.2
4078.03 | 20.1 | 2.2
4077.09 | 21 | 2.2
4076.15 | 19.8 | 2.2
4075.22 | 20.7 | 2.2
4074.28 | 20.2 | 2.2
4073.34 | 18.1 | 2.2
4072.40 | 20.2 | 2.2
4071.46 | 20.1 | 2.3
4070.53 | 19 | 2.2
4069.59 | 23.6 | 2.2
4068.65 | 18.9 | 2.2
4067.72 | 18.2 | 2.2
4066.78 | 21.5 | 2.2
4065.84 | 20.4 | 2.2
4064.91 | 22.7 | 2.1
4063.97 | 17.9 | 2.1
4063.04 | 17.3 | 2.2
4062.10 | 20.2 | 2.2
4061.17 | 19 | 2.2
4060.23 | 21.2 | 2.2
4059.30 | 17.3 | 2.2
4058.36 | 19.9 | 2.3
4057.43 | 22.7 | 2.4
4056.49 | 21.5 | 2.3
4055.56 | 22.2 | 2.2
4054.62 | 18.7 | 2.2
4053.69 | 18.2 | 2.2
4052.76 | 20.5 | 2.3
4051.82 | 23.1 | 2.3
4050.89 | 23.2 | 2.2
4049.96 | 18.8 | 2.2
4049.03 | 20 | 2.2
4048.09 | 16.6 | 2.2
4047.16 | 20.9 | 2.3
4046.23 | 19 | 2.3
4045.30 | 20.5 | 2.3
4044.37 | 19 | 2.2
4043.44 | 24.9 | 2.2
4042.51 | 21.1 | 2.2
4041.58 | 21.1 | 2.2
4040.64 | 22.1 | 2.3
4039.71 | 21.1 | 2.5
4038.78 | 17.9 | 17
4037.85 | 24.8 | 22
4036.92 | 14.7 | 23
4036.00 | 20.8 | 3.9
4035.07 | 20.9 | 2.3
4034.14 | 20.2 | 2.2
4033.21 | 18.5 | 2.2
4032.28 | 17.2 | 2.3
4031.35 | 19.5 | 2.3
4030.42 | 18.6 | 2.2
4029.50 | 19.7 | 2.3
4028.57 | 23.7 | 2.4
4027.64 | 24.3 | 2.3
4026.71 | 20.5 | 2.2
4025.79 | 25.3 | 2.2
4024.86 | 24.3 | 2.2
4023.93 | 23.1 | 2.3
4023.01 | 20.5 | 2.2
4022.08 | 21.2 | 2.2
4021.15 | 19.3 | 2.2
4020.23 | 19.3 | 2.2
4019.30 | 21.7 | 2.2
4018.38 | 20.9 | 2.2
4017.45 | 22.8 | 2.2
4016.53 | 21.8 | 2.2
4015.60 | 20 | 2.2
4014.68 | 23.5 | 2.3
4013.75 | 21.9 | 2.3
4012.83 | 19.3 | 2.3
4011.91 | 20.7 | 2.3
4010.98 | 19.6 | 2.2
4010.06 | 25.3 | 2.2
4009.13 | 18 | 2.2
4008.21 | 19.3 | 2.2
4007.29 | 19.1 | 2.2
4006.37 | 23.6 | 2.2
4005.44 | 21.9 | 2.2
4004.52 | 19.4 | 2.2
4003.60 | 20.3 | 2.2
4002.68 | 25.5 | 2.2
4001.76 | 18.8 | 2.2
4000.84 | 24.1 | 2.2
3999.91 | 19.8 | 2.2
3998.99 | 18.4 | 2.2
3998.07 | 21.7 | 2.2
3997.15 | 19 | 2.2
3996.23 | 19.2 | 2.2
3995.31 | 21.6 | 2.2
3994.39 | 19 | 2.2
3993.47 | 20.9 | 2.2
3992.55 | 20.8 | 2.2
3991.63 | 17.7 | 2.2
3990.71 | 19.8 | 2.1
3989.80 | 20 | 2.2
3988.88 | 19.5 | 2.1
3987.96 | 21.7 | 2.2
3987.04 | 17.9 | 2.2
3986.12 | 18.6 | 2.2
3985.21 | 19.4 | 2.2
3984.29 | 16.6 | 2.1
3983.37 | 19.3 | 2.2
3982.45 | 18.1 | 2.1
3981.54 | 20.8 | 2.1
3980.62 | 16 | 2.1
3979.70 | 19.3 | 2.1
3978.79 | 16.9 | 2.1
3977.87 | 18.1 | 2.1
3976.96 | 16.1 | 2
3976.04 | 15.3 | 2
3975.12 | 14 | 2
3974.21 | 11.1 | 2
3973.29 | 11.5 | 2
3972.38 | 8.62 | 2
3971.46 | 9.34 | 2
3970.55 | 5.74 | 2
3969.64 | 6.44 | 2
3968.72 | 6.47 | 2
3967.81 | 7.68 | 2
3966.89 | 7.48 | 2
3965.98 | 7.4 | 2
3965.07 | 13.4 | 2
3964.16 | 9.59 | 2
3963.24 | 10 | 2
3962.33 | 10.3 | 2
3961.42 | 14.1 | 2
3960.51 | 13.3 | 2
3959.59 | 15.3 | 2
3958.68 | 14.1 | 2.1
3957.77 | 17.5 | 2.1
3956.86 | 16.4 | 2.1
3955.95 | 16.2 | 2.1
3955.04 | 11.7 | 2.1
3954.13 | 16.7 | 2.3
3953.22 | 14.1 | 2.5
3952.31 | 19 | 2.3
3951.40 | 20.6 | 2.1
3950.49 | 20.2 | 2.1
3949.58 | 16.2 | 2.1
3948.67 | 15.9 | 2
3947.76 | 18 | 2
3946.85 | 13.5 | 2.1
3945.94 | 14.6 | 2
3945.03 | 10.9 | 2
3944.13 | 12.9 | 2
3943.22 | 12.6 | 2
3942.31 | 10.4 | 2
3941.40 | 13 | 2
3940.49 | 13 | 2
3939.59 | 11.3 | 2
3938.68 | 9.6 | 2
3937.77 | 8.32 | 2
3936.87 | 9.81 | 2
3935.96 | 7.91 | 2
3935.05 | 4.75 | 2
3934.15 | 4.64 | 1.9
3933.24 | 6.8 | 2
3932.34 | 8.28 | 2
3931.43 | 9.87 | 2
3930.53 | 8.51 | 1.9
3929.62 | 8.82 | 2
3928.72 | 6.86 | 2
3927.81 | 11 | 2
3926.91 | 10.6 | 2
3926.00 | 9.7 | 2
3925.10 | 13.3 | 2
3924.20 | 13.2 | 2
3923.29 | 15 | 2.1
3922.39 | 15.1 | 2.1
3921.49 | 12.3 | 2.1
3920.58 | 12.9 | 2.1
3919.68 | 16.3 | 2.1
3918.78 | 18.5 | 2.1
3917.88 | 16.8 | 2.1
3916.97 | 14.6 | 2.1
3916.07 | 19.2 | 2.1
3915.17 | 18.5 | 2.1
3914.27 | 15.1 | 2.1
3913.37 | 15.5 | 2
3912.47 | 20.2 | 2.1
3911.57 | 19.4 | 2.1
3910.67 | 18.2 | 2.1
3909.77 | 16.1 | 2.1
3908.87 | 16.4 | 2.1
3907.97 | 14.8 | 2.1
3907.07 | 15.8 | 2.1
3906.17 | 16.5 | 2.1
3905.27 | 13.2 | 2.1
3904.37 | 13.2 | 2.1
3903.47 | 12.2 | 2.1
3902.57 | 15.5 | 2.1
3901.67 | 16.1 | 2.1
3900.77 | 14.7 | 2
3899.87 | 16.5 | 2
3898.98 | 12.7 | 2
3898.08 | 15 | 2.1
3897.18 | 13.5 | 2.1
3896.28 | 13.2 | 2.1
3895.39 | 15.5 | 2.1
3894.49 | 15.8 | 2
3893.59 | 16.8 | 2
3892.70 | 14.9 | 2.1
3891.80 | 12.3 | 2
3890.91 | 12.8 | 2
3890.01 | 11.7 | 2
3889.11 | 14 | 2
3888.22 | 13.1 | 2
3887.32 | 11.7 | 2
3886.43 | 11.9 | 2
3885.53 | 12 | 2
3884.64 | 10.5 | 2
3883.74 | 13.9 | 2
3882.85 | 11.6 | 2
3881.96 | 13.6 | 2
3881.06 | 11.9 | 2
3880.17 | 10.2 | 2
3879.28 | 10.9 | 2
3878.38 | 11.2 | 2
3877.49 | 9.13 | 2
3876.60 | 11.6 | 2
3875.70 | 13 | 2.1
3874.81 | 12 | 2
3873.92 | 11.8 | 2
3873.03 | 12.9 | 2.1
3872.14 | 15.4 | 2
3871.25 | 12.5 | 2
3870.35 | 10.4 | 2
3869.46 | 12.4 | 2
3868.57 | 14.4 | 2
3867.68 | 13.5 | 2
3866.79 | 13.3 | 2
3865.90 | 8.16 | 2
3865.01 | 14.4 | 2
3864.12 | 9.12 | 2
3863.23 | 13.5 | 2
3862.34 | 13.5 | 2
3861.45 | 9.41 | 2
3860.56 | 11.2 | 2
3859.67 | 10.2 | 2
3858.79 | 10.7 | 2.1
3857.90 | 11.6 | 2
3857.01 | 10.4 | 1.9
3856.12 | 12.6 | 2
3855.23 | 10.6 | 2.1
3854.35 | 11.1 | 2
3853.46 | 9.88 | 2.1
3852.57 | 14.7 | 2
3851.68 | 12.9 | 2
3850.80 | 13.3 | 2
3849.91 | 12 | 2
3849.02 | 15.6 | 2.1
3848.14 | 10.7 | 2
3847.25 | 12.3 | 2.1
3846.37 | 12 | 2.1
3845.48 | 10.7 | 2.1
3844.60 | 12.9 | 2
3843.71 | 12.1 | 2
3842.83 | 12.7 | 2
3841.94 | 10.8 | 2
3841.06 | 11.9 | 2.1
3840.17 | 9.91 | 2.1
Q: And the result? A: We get 1.76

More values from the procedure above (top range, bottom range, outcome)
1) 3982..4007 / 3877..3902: 1.62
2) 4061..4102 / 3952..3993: 1.50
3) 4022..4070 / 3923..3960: 1.74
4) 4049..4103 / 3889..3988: 1.62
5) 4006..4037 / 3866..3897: 1.77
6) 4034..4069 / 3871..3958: 1.61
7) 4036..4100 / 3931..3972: 1.85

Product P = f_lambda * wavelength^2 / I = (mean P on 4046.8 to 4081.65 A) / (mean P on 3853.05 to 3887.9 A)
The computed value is 1.9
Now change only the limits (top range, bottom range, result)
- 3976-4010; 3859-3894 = 1.70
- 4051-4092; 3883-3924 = 1.53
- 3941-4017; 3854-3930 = 1.31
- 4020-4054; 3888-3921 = 1.44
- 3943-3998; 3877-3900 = 1.24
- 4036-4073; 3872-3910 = 1.64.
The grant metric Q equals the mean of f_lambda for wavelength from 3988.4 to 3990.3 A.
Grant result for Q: 19.8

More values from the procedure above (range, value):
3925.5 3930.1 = 9.43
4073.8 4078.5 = 20.4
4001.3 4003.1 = 22.1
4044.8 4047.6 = 20.1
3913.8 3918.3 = 16.8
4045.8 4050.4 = 19.1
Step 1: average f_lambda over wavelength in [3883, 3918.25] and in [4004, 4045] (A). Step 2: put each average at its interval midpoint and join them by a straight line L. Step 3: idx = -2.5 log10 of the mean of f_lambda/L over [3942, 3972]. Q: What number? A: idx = 0.33 mag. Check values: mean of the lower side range 14.8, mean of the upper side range 21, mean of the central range 13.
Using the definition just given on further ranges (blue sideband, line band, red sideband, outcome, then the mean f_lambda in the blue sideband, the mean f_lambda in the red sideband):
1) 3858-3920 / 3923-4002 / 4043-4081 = 0.17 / 13.7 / 20.2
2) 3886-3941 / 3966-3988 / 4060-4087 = 0.16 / 13.3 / 20.4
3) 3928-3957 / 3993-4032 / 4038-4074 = -0.22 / 12.2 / 20.3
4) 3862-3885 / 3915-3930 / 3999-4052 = 0.10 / 12.1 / 20.9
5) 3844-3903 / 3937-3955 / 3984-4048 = 0.18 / 12.6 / 20.6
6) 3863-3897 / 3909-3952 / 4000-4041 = 0.17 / 12.6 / 21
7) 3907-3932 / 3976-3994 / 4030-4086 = -0.10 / 14.3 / 20.3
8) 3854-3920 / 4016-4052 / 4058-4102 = -0.10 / 13.6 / 20.7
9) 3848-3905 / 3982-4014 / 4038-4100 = -0.14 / 12.6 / 20.8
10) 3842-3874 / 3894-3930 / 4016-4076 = -0.02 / 12.1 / 20.5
